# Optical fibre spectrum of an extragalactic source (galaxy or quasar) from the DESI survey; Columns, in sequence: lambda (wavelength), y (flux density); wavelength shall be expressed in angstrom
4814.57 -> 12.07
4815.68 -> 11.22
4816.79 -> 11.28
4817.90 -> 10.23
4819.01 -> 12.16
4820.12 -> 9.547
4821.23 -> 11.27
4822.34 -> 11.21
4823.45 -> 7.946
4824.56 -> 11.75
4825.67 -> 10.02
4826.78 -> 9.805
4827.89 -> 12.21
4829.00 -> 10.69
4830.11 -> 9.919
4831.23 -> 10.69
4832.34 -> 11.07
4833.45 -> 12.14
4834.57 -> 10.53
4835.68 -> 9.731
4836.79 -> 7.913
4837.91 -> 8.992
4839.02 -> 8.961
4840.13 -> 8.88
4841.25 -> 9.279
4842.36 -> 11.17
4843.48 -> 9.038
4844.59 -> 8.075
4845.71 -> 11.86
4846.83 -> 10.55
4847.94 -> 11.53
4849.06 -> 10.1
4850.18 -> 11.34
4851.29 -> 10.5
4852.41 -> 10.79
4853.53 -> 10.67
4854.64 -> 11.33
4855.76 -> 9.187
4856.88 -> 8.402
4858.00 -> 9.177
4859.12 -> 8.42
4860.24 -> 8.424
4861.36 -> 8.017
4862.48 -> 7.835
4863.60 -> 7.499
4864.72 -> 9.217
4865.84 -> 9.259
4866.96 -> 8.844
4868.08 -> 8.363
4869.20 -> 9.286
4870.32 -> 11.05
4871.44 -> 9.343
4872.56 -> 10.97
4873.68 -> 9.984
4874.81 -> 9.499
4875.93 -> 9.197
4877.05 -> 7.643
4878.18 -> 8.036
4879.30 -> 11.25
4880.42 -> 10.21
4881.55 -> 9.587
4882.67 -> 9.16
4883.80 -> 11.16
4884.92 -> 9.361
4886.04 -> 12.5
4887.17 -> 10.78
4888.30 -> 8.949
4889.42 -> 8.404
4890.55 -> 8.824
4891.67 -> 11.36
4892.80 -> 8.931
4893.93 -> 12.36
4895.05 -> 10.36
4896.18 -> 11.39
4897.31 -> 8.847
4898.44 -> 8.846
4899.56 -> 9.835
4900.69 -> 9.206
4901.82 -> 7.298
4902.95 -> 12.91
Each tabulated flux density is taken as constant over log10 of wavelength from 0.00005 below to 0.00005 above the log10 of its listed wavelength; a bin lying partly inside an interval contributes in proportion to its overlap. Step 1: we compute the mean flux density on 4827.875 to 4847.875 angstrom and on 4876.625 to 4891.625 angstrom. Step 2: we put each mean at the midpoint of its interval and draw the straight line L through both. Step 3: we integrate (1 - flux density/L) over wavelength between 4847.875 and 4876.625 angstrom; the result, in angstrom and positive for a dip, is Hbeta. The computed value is 1.2 angstrom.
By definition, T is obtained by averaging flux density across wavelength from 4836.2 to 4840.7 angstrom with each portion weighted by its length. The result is 8.7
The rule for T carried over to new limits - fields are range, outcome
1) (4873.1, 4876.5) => 9.56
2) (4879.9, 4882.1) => 9.87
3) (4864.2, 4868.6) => 8.93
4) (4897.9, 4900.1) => 9.37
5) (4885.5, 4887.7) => 11.6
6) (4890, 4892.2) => 10.1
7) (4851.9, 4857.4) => 10.1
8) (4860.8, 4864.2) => 7.8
